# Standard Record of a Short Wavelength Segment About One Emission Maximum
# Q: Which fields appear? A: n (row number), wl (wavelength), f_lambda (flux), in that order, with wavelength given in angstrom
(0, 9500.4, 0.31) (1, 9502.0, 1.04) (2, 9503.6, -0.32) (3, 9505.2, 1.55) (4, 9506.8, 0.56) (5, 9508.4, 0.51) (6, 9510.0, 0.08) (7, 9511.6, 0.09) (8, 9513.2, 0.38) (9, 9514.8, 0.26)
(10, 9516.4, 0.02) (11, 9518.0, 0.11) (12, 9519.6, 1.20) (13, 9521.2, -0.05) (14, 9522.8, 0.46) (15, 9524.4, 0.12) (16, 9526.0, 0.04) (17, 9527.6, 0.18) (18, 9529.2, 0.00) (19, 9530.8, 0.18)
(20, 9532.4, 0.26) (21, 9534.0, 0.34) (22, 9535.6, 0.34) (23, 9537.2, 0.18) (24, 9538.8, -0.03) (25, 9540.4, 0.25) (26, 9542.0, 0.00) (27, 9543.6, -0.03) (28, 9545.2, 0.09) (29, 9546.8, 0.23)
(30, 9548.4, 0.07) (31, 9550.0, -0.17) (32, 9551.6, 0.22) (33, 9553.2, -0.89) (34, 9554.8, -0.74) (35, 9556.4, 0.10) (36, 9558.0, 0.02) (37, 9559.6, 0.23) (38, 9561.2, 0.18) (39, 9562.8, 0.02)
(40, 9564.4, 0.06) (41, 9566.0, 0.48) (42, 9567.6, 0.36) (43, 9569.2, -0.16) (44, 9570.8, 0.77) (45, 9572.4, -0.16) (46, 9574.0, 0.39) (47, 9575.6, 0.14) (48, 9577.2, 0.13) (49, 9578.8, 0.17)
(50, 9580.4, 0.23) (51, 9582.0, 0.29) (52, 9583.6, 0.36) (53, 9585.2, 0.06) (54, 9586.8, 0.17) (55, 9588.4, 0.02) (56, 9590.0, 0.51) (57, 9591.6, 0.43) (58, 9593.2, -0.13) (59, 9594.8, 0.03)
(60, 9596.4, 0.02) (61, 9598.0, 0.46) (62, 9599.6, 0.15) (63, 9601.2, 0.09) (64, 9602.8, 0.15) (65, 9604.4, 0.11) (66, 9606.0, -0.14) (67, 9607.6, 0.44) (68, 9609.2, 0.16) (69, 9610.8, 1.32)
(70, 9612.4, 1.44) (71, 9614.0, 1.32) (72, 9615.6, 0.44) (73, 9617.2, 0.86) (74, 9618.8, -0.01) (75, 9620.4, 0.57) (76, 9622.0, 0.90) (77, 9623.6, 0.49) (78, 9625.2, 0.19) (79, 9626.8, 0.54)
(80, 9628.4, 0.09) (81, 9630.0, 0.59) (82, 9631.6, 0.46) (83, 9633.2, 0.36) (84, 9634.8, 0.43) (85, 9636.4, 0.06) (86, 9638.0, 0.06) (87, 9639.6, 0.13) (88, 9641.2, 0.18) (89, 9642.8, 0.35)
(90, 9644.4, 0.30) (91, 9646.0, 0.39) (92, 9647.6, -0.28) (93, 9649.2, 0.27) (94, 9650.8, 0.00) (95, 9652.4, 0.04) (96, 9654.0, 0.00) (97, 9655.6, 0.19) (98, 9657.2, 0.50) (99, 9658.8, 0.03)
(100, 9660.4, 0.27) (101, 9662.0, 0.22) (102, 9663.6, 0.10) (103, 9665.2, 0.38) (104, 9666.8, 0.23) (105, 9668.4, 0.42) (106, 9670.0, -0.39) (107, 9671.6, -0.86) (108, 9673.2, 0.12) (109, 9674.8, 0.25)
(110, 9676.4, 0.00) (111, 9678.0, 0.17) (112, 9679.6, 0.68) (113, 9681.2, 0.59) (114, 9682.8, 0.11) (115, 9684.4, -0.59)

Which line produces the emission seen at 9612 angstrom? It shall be [O III] 5007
